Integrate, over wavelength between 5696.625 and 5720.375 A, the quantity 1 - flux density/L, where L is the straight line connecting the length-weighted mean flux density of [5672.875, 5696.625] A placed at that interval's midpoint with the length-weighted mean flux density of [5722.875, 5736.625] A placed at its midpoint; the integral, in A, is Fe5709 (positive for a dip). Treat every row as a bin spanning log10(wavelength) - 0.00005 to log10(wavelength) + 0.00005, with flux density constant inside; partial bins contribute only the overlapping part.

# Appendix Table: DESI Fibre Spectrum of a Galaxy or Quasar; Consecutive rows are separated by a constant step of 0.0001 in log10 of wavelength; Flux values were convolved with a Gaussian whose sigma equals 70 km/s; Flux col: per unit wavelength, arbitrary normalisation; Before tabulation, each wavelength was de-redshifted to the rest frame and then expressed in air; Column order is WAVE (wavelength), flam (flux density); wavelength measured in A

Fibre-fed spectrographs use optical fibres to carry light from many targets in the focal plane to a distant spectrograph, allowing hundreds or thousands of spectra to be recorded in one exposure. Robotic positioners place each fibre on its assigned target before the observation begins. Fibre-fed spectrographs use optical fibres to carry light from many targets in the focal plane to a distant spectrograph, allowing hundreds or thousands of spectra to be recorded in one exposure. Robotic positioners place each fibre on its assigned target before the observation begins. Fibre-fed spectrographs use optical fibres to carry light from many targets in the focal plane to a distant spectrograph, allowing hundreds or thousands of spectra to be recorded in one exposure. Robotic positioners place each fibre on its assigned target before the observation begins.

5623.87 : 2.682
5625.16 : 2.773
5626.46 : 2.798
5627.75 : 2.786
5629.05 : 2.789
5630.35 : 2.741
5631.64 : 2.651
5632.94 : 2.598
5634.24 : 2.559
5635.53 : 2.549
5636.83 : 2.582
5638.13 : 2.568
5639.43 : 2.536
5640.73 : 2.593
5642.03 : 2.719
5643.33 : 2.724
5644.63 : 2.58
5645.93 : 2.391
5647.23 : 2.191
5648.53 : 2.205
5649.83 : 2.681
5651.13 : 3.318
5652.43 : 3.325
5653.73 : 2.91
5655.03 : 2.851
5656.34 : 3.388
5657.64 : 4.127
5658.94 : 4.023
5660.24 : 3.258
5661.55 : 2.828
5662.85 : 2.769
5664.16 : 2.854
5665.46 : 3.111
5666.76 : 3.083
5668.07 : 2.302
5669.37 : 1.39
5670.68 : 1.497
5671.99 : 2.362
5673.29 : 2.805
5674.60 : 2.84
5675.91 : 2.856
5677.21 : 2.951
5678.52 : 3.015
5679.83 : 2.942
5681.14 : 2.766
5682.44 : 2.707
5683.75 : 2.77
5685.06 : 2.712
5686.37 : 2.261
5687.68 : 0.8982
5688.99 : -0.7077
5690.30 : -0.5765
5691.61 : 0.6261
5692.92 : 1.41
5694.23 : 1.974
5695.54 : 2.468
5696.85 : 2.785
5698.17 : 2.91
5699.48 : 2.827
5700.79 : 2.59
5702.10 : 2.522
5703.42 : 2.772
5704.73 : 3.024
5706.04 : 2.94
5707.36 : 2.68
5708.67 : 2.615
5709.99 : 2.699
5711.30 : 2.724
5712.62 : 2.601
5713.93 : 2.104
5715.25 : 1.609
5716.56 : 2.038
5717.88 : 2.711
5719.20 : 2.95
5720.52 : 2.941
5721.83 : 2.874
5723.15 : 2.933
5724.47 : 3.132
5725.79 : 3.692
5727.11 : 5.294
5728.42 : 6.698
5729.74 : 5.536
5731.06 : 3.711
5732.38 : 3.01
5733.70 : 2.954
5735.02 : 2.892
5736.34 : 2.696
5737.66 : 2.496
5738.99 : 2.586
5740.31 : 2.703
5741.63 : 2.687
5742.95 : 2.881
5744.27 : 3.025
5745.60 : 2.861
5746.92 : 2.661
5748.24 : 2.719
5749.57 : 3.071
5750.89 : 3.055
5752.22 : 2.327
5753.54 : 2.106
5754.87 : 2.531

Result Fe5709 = 2.98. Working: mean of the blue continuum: 2.05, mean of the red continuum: 3.93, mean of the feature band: 2.62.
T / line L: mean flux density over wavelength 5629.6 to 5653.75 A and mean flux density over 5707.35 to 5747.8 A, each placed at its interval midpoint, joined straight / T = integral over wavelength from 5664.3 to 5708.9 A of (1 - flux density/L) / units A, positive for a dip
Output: 8.8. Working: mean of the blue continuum 2.65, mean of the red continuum 3.07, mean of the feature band 2.3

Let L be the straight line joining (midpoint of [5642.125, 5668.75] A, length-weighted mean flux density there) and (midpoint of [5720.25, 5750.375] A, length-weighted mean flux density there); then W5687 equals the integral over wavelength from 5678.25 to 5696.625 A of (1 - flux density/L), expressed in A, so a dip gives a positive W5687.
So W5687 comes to 7.6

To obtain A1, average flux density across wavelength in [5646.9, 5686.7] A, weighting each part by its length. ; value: 2.82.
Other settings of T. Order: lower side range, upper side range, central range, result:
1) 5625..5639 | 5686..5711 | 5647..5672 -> -4.5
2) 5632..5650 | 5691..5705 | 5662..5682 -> -1.7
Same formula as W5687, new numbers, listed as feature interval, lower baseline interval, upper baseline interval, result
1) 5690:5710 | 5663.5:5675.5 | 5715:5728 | 4.00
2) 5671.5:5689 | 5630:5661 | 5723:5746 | 3.35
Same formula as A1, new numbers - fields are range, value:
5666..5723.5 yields 2.34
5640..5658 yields 2.84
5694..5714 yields 2.67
